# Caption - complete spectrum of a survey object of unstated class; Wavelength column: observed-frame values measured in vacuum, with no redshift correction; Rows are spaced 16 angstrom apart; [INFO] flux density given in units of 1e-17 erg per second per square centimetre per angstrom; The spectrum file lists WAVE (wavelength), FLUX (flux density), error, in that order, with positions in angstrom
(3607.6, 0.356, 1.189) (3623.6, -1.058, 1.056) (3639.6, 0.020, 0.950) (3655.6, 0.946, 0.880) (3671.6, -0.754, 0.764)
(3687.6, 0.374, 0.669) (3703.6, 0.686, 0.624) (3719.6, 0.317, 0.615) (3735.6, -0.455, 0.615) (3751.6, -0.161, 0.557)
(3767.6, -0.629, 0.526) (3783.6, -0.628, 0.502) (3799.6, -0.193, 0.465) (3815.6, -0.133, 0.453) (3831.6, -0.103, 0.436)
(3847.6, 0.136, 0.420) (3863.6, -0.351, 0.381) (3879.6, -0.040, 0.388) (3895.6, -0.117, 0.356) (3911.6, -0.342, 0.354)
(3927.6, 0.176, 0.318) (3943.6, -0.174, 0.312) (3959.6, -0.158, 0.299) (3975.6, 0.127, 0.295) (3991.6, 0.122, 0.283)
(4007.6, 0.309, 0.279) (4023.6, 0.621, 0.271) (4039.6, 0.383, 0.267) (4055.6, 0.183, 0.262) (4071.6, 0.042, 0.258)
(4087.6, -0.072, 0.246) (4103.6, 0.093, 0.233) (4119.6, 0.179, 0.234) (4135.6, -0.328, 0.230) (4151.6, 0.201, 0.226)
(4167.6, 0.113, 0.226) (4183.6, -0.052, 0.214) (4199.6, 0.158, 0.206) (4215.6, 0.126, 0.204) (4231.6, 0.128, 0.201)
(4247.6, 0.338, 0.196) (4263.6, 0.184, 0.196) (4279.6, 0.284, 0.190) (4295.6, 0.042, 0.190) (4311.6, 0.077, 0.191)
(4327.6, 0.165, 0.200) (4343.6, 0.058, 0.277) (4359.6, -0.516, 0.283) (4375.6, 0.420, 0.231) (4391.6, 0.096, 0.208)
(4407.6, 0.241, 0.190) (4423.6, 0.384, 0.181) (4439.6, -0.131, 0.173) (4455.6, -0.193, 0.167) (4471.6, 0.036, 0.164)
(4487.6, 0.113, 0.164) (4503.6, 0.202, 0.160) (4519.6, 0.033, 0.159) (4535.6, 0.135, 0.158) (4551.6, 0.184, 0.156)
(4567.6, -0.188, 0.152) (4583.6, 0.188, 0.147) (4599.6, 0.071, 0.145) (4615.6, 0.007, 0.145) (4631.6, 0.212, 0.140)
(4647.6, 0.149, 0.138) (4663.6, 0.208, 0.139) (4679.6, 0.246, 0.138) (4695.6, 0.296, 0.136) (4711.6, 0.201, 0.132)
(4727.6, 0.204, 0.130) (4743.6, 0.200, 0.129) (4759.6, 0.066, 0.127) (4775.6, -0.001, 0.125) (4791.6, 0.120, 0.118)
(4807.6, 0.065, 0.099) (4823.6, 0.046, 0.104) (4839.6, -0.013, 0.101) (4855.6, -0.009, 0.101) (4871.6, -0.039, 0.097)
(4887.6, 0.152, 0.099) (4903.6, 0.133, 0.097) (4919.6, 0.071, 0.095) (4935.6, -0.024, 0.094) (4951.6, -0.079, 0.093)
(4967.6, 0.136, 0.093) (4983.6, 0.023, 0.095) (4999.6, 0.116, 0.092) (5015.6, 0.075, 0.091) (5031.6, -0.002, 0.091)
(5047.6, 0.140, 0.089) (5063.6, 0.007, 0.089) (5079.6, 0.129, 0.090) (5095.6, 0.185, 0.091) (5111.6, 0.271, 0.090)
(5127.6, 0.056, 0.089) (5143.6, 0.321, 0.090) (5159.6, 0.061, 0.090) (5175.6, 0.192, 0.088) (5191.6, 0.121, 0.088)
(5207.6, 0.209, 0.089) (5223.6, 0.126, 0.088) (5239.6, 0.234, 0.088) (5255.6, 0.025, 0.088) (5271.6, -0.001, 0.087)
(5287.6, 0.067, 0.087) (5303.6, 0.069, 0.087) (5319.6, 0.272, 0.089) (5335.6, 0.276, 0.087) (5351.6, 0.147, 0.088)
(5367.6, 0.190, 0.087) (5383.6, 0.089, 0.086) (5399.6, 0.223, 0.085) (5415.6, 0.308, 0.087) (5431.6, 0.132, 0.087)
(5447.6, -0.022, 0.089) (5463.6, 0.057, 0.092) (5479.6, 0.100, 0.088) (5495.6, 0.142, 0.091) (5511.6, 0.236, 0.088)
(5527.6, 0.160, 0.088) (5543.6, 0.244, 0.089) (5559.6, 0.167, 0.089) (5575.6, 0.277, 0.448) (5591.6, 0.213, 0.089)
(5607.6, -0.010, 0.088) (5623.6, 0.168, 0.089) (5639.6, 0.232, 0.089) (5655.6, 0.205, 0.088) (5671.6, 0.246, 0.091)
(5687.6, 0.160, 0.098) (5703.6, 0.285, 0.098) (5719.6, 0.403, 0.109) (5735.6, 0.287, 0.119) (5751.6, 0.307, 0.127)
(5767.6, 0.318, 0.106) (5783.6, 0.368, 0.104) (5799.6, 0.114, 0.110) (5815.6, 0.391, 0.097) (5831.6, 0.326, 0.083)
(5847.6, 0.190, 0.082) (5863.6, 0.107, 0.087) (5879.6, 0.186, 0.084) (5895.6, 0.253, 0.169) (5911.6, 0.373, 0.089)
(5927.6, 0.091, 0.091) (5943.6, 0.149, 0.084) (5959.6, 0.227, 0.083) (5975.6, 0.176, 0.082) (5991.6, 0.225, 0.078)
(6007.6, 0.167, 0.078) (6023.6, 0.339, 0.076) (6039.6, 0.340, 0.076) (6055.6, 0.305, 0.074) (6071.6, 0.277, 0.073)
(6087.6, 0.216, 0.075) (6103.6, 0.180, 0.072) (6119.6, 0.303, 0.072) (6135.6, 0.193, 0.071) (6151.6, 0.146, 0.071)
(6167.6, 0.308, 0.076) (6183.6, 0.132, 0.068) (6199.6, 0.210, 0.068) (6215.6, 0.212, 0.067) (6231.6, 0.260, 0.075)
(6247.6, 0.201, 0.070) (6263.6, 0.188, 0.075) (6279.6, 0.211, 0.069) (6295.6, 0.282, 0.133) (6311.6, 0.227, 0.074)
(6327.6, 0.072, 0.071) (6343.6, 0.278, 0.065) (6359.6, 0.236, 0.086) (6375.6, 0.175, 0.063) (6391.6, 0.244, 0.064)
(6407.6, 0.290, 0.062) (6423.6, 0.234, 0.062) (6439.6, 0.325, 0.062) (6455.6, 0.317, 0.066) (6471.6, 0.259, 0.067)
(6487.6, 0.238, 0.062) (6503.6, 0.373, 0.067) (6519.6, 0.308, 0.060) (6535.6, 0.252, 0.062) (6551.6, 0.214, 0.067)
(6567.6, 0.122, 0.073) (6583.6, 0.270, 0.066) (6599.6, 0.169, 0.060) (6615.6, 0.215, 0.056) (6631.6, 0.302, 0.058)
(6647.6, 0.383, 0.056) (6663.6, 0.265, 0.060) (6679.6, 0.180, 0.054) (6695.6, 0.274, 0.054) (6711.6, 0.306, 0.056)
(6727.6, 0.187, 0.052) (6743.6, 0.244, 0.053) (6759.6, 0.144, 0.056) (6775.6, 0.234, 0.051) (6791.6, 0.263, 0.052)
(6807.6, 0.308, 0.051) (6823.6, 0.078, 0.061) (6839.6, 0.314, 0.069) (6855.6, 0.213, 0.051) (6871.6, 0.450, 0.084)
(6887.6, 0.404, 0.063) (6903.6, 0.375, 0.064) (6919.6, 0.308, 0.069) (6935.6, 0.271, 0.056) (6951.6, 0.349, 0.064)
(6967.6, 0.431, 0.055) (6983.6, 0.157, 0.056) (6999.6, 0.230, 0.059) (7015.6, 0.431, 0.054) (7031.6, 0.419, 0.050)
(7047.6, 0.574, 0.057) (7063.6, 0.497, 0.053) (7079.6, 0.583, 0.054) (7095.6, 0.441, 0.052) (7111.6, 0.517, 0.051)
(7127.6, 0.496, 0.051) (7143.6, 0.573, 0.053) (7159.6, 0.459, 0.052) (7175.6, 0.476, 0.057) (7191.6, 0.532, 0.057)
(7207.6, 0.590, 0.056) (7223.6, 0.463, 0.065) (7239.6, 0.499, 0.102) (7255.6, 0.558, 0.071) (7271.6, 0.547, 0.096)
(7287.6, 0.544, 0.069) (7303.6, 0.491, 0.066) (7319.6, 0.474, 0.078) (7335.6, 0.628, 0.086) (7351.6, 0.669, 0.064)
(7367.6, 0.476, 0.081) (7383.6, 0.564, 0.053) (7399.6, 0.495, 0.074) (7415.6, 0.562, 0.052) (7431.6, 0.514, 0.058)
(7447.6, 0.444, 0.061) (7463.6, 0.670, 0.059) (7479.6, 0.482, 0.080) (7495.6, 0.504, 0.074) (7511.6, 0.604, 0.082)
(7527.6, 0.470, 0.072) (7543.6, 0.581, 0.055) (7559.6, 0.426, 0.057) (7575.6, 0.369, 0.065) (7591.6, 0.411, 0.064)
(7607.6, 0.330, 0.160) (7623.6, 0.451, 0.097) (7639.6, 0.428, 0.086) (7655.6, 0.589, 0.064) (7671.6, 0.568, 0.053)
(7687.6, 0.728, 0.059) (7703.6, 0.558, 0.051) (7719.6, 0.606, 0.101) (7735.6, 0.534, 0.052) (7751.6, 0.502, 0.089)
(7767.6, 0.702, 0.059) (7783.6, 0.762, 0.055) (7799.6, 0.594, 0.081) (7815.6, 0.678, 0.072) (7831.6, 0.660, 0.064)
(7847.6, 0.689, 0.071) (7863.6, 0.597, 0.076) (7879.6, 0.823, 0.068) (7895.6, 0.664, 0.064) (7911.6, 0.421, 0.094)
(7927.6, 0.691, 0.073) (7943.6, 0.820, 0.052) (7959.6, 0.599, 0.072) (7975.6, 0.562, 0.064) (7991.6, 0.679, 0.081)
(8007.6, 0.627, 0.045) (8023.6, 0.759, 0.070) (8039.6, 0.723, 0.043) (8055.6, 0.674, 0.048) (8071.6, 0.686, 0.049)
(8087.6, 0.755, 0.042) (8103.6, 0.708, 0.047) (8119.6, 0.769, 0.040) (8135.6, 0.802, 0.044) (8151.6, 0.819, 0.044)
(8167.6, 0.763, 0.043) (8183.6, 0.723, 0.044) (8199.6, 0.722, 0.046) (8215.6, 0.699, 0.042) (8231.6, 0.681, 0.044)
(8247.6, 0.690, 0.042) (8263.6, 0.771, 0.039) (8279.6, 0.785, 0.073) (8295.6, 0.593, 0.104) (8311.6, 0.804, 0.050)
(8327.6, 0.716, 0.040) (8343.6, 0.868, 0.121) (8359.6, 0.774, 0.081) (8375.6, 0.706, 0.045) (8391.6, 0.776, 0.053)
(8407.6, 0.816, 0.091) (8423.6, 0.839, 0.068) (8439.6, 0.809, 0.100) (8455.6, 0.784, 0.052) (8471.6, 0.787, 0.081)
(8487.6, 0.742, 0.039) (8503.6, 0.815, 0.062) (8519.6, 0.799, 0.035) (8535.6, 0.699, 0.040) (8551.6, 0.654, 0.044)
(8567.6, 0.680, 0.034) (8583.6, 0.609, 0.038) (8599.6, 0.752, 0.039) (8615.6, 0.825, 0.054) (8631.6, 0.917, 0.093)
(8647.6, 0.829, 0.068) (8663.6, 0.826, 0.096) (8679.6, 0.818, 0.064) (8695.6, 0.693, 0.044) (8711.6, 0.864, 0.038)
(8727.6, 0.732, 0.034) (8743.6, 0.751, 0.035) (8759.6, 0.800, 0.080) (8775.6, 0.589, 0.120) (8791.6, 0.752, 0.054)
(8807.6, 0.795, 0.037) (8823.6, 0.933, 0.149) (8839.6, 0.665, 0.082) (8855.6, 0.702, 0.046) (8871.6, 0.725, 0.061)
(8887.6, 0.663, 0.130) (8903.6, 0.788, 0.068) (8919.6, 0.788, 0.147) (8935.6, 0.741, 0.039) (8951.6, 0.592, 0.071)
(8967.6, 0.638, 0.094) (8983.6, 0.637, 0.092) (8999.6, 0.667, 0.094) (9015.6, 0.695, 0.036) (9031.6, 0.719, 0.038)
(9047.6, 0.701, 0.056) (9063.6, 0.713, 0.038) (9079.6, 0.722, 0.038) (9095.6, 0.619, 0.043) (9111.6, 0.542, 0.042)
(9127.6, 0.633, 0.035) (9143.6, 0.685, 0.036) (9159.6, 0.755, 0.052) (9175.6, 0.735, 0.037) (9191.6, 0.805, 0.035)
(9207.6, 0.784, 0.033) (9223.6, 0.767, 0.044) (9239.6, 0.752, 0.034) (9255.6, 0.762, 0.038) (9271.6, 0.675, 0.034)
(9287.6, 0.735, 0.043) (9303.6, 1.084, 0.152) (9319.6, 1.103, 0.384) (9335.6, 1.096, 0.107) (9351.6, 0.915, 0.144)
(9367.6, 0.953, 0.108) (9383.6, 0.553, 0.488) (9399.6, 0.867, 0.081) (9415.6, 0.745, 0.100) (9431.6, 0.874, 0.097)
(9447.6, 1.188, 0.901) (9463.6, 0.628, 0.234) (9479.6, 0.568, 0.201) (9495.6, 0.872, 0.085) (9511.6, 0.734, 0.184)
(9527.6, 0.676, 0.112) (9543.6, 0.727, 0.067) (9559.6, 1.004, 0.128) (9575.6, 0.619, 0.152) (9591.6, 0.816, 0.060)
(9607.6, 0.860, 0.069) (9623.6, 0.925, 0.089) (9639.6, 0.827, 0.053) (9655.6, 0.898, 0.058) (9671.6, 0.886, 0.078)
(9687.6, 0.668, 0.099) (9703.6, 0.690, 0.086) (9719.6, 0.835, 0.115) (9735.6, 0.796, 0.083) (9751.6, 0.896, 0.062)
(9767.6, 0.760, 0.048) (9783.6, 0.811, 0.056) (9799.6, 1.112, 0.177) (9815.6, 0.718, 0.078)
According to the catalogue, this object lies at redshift 0.760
